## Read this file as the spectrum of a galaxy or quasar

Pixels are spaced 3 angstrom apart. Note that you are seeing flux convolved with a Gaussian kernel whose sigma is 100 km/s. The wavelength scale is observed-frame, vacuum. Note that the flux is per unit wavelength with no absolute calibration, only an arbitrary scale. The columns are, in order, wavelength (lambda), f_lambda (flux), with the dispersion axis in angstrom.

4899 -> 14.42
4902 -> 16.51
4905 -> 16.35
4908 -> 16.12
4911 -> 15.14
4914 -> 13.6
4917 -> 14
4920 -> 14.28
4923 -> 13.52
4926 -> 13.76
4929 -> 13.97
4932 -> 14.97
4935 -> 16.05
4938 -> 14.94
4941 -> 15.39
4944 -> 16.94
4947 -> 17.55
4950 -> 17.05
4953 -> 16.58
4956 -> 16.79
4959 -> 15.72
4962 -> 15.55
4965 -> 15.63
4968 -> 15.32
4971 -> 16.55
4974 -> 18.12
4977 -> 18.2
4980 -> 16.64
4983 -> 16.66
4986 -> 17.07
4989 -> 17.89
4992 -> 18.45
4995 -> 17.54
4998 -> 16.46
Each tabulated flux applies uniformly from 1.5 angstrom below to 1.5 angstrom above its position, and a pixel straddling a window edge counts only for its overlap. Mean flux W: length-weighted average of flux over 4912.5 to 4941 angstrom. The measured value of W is 14.4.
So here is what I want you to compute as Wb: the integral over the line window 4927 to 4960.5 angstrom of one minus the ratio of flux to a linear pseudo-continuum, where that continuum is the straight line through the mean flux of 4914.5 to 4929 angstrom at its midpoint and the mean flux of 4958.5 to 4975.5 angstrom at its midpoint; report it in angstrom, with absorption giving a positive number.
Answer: -2.1 angstrom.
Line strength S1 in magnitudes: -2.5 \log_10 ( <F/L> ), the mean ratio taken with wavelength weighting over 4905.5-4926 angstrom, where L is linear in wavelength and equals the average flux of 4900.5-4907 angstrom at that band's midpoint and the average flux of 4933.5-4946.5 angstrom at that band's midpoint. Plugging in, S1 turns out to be 0.13 mag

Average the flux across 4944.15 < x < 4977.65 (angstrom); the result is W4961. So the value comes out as 16.6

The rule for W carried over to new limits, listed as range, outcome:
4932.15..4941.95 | 15.4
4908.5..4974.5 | 15.5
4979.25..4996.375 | 17.4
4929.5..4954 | 16.1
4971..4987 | 17.3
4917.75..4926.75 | 13.9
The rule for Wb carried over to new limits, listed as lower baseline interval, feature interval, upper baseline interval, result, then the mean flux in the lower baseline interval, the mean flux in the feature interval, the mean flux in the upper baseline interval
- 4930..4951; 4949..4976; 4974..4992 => 0.63 angstrom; 16.1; 16.4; 17.5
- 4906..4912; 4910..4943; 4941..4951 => 3.56 angstrom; 15.7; 14.5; 16.9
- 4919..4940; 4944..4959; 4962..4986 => -1.23 angstrom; 14.5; 16.9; 16.7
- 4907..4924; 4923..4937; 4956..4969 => 0.24 angstrom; 14.4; 14.6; 15.7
